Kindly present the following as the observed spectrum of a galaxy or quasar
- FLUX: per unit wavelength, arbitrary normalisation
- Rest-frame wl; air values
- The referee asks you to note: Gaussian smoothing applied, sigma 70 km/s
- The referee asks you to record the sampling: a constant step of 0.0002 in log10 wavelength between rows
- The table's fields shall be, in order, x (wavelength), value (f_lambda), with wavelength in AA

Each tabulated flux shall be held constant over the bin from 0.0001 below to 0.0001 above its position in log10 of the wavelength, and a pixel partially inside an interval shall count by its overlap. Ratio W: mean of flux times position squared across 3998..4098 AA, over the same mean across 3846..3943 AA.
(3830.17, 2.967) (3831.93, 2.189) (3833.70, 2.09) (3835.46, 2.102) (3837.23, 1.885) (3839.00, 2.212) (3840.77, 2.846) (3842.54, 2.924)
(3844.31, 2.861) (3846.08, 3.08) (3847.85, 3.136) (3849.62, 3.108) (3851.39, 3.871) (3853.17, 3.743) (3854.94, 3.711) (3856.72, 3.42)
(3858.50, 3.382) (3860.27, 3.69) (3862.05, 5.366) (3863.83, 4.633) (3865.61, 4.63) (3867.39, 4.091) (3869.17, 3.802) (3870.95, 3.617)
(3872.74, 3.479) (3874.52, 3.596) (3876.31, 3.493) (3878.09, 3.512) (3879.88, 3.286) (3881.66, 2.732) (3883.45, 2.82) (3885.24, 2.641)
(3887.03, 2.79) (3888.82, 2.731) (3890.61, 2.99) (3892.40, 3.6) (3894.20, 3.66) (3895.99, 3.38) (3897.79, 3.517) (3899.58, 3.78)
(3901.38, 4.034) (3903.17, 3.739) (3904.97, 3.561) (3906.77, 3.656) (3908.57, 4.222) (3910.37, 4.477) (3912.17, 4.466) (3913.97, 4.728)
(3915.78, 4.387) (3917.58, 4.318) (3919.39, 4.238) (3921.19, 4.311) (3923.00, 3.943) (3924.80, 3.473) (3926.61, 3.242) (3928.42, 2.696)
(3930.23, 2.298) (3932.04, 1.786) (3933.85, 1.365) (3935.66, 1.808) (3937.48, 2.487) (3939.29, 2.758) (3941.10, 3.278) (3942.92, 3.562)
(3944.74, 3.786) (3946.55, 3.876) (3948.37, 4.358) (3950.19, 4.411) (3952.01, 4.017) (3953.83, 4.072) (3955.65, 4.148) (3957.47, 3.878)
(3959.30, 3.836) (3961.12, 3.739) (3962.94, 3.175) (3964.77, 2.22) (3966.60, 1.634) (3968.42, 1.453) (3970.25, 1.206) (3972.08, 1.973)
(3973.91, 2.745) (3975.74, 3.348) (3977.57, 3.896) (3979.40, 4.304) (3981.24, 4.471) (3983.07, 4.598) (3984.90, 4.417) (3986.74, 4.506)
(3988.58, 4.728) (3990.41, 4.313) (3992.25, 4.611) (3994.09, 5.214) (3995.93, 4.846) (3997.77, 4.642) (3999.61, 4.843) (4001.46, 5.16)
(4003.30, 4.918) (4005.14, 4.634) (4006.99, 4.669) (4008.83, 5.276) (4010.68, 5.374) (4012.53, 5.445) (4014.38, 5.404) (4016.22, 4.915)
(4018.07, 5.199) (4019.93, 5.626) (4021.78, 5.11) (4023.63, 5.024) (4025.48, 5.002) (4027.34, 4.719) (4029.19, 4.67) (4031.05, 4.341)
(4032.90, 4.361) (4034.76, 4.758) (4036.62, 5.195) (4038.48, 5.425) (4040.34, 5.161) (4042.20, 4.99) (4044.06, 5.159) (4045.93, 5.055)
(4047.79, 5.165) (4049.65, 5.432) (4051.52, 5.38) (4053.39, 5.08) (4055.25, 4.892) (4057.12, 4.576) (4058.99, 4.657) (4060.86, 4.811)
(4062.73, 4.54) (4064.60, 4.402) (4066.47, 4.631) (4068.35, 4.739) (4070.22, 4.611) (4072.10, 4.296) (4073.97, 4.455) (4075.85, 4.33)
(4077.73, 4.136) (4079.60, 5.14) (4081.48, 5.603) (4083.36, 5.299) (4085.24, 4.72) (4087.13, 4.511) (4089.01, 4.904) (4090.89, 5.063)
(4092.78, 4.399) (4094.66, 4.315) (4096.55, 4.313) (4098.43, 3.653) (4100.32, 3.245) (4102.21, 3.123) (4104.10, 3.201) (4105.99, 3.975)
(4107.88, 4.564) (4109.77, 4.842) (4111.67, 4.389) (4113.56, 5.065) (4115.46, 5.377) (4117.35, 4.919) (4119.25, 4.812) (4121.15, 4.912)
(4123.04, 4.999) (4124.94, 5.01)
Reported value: 1.51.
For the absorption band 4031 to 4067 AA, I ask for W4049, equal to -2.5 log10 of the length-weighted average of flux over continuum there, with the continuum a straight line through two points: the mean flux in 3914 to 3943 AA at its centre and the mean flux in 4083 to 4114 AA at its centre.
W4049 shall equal -0.23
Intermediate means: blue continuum 3.16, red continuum 4.3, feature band 4.92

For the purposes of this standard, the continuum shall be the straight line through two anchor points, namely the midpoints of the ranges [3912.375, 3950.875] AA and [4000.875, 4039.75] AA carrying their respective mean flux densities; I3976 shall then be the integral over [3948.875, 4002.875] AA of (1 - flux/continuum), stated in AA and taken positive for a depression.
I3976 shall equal 5.08 AA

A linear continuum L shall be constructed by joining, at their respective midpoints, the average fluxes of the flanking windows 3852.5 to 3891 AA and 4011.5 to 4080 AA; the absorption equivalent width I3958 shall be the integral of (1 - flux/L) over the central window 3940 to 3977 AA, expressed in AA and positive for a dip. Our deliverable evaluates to 8.5 AA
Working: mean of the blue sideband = 3.56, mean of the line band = 3.24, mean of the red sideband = 4.89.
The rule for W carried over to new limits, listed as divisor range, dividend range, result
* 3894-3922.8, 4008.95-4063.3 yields 1.33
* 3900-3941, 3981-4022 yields 1.48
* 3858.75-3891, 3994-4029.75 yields 1.52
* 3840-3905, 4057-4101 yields 1.45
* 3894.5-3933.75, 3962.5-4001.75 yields 1.05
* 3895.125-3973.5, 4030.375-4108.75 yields 1.47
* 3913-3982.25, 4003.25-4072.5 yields 1.57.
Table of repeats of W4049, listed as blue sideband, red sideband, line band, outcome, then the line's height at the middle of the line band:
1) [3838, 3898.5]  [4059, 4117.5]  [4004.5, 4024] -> -0.241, 4.14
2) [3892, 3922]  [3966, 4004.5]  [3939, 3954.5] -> 0.038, 3.97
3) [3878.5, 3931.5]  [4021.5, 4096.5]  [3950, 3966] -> 0.097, 4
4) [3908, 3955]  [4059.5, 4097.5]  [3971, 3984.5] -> 0.082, 3.9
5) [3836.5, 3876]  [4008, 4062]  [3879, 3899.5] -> 0.209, 3.79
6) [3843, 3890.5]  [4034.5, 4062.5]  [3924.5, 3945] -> 0.466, 4.07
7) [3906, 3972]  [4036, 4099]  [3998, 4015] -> -0.224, 4.11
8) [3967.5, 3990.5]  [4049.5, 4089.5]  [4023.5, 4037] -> -0.123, 4.22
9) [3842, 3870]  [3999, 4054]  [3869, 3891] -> 0.225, 3.91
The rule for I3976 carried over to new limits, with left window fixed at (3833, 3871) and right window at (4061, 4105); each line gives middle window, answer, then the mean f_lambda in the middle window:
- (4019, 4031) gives -2.3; 4.97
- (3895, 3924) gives -3.2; 4.05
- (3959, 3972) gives 5.1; 2.37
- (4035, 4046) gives -2.4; 5.14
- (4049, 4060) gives -1.8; 4.99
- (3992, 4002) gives -2.1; 4.89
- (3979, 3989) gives -1.3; 4.5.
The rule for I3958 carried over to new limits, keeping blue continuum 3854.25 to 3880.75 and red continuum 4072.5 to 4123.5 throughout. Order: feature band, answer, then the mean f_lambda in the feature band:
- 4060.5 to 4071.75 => -0.42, 4.59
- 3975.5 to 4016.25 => -4.95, 4.74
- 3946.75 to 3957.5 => -0.15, 4.15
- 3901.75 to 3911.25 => 0.06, 3.94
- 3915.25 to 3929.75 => 0.87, 3.77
